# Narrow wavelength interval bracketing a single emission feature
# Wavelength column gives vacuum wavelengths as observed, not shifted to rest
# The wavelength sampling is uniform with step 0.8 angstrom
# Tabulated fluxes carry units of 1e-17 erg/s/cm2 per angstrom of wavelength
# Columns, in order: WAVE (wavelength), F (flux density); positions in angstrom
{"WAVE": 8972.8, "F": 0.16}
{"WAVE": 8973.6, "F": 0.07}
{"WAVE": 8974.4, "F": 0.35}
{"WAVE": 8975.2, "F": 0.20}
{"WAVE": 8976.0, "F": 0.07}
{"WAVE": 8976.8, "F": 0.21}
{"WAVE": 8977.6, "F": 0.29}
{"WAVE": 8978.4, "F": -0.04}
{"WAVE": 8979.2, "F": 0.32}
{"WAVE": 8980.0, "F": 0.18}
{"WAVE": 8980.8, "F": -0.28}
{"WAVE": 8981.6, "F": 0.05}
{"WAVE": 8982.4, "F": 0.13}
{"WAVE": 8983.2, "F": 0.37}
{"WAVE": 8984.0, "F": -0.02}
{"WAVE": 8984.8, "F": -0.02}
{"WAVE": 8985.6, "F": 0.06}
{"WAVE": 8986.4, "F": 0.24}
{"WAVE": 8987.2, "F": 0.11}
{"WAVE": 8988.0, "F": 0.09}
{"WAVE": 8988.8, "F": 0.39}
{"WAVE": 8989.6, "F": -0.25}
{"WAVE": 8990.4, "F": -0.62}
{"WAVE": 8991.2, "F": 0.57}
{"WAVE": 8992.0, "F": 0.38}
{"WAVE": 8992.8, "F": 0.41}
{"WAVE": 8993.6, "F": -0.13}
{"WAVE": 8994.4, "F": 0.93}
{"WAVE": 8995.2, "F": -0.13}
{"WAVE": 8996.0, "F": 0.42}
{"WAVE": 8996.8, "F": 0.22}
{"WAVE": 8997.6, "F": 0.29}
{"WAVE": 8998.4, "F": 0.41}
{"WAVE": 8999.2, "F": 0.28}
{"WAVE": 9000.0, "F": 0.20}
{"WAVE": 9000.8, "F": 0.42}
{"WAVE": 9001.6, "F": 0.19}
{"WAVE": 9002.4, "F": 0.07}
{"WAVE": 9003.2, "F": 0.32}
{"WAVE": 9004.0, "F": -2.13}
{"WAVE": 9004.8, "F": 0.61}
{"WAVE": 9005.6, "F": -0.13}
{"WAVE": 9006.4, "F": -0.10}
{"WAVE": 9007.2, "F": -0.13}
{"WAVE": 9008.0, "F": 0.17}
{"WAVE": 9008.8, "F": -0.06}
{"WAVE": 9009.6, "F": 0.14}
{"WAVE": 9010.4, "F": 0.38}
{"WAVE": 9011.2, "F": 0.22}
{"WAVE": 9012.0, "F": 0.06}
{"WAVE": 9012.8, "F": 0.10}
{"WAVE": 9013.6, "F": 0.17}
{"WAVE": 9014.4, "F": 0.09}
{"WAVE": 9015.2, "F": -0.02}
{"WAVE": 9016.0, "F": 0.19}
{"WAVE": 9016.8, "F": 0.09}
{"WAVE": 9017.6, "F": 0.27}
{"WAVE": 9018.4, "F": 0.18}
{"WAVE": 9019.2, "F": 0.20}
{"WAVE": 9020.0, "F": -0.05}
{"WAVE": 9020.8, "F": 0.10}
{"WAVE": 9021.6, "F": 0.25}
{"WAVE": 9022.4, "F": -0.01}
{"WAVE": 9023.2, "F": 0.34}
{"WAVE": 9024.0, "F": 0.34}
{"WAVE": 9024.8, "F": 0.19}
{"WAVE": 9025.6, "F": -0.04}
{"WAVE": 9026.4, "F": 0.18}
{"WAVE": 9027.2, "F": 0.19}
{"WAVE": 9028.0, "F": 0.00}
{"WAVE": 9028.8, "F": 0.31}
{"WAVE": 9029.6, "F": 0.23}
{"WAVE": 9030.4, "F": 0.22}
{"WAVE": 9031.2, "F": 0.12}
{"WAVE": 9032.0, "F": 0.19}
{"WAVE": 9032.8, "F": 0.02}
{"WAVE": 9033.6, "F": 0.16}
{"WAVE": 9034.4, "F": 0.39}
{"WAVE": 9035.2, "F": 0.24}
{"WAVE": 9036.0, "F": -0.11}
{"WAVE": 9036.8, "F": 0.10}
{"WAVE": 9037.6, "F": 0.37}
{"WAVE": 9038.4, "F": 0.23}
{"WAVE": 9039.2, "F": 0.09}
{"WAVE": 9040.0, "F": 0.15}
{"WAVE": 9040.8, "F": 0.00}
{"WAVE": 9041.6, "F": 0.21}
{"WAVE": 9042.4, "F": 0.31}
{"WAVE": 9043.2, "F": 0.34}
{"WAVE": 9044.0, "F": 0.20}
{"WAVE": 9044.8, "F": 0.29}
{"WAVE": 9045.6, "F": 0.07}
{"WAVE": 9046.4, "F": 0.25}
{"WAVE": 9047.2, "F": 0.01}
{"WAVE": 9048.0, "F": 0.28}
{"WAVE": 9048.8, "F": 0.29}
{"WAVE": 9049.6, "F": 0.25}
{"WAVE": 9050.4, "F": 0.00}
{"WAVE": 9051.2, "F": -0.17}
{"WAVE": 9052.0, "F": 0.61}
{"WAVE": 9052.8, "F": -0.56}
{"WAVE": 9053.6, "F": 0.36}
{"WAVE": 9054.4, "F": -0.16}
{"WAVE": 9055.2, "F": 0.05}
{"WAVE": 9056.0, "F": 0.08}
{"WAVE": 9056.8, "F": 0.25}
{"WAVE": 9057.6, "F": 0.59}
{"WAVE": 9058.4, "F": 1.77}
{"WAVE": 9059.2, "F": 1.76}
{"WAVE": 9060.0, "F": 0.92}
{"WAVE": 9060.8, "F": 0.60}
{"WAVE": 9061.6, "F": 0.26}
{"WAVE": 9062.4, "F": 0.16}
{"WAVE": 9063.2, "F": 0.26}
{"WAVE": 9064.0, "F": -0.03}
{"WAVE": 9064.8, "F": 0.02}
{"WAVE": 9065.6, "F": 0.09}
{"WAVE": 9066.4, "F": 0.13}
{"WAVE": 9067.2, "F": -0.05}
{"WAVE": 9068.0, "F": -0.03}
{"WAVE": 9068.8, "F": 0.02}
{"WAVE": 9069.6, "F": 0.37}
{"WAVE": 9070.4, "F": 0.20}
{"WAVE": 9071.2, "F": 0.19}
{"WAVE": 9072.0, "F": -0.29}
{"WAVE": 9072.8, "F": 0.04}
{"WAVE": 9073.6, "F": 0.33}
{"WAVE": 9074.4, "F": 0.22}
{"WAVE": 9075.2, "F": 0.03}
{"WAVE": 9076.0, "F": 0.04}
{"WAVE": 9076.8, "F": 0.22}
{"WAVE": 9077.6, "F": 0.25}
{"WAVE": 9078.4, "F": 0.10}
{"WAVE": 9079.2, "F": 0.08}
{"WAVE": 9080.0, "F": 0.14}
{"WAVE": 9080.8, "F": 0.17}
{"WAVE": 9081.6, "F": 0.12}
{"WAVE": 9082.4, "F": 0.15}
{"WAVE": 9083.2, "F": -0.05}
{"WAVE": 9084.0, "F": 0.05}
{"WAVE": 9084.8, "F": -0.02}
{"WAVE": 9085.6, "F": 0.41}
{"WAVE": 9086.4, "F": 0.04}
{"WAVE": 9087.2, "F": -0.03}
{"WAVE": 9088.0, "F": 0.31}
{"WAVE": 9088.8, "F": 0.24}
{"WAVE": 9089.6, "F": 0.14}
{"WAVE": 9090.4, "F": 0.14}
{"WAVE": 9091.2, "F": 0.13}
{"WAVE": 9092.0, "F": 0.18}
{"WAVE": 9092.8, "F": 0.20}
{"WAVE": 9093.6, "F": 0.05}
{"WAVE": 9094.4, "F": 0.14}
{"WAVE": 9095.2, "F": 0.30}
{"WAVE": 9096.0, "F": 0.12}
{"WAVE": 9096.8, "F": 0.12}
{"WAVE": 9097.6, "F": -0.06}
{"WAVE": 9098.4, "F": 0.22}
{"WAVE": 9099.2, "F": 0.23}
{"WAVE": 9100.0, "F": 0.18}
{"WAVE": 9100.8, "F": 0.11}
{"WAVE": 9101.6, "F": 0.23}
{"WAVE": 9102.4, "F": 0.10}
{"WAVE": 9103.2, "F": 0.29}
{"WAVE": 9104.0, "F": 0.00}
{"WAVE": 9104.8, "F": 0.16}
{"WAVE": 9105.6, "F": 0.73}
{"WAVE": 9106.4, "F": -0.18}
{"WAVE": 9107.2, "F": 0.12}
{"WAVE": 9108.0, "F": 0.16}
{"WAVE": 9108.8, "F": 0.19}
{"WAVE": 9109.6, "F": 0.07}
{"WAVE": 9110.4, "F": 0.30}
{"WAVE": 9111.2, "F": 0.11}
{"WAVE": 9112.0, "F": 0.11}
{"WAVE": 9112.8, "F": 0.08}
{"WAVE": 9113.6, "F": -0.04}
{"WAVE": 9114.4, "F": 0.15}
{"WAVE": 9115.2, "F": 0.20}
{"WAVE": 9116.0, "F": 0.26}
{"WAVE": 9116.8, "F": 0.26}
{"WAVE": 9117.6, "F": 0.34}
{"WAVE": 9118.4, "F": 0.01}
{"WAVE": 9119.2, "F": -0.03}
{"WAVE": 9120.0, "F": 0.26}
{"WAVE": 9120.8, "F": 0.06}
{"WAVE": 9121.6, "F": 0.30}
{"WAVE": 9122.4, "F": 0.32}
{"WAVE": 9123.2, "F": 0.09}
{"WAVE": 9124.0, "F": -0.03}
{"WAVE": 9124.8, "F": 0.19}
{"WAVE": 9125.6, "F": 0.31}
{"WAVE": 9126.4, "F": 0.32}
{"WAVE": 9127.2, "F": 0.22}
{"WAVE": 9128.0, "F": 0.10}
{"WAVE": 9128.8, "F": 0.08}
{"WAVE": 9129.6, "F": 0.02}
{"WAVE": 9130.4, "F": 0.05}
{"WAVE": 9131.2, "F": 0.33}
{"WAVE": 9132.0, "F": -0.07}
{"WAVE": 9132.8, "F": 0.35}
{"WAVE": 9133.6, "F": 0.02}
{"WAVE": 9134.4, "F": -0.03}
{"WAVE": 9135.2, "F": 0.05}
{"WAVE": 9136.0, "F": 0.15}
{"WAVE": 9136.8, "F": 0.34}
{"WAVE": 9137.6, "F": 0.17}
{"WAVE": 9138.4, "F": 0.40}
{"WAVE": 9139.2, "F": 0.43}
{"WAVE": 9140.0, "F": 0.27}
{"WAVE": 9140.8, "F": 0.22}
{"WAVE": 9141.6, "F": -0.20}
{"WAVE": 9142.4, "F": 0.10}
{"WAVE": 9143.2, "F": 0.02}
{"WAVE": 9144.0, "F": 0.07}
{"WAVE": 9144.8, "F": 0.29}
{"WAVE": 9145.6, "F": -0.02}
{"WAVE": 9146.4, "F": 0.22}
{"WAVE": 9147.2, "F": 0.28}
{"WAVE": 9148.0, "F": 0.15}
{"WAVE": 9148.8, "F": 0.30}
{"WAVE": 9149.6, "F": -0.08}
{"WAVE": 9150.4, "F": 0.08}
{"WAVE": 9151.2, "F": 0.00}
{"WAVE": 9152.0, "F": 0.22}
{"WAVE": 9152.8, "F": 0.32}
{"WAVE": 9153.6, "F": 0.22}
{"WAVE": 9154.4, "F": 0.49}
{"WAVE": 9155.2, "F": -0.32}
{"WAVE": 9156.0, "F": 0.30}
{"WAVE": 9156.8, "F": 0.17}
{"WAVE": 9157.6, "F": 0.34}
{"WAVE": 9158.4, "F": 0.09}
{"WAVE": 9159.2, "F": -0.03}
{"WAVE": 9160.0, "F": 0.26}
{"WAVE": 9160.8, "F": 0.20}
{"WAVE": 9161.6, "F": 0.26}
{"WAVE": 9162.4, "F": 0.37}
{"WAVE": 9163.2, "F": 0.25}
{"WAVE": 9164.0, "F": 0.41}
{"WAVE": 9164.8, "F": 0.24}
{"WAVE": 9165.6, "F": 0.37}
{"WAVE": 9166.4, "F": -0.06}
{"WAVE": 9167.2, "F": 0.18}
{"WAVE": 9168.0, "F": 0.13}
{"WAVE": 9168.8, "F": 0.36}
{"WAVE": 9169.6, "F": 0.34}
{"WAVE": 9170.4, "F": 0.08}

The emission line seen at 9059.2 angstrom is H-beta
